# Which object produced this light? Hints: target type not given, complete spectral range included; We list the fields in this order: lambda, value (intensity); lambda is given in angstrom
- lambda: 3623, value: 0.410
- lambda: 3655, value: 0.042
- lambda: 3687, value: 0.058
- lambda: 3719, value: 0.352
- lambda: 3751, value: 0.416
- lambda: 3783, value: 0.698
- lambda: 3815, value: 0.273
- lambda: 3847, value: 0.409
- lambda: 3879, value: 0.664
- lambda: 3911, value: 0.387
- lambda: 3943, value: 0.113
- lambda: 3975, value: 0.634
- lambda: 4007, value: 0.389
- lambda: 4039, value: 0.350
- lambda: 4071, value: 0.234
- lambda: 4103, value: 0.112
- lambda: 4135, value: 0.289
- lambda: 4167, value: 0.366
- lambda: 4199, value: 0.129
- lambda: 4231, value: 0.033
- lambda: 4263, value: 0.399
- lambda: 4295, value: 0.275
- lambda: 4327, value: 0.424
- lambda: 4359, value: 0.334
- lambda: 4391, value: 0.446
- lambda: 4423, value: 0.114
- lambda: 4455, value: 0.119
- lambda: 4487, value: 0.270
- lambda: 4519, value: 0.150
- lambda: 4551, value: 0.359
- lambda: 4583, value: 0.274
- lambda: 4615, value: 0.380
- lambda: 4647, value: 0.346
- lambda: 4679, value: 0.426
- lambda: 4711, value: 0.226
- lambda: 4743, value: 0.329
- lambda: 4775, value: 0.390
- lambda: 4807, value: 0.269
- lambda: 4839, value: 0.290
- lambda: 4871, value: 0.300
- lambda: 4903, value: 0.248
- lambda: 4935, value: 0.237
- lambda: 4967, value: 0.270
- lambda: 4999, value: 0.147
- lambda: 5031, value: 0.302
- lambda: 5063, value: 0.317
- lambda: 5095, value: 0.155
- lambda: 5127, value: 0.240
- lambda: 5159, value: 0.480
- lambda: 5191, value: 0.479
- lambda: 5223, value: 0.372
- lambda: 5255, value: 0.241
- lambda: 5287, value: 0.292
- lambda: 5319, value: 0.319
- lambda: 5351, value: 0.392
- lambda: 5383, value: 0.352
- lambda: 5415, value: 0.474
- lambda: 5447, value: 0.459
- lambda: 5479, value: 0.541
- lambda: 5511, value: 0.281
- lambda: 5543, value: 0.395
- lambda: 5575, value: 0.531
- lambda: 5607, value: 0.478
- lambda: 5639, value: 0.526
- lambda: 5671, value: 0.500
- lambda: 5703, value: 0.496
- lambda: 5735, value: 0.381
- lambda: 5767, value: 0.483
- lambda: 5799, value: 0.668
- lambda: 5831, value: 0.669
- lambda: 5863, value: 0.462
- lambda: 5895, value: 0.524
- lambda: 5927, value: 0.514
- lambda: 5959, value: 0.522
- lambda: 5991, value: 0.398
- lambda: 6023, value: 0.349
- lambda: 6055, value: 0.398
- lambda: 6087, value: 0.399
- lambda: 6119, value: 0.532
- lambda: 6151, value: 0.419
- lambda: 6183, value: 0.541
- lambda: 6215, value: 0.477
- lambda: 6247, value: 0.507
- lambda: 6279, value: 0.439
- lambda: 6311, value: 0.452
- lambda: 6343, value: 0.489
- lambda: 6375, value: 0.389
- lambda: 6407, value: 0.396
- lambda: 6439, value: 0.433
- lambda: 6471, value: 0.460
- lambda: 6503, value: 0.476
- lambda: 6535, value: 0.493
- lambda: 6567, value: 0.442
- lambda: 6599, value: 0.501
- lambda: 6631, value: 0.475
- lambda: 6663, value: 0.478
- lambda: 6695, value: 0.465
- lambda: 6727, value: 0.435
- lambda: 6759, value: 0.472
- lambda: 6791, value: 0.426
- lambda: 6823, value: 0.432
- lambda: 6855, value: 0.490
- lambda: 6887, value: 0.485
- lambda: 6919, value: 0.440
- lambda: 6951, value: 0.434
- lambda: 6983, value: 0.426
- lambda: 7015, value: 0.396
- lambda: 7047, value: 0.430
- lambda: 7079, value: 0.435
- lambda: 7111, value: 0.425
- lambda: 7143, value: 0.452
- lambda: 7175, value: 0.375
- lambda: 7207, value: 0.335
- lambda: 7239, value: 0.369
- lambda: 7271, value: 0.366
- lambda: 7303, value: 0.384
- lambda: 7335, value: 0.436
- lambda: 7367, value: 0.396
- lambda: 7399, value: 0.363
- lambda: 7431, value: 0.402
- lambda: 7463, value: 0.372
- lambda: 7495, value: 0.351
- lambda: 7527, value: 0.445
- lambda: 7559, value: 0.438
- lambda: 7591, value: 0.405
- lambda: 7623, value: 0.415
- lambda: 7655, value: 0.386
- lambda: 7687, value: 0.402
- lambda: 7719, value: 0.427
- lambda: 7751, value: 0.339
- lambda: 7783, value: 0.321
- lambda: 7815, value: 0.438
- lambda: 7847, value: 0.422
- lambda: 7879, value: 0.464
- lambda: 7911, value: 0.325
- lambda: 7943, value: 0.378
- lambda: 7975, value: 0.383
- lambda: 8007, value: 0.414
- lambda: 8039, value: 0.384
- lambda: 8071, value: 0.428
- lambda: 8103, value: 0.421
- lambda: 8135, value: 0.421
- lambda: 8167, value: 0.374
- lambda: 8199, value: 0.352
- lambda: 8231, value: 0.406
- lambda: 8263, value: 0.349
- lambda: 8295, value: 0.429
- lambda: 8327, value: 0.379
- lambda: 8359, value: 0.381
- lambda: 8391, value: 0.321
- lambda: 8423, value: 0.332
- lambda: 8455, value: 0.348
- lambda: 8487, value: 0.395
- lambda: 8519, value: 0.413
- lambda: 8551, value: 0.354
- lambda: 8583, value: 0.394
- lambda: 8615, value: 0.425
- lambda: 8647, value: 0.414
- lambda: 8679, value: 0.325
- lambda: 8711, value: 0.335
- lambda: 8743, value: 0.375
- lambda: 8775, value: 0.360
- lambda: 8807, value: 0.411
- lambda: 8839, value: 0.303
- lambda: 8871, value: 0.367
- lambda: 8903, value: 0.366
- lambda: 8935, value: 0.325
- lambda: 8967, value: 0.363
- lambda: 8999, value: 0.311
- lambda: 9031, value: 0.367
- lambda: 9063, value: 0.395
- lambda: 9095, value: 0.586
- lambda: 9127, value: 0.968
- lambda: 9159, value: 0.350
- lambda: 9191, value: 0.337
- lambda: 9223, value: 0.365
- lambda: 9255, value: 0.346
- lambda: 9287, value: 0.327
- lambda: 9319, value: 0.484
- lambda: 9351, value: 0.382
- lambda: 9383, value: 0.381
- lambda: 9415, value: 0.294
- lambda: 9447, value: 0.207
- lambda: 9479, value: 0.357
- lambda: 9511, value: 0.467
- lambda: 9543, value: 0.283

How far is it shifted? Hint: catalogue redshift 0.39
